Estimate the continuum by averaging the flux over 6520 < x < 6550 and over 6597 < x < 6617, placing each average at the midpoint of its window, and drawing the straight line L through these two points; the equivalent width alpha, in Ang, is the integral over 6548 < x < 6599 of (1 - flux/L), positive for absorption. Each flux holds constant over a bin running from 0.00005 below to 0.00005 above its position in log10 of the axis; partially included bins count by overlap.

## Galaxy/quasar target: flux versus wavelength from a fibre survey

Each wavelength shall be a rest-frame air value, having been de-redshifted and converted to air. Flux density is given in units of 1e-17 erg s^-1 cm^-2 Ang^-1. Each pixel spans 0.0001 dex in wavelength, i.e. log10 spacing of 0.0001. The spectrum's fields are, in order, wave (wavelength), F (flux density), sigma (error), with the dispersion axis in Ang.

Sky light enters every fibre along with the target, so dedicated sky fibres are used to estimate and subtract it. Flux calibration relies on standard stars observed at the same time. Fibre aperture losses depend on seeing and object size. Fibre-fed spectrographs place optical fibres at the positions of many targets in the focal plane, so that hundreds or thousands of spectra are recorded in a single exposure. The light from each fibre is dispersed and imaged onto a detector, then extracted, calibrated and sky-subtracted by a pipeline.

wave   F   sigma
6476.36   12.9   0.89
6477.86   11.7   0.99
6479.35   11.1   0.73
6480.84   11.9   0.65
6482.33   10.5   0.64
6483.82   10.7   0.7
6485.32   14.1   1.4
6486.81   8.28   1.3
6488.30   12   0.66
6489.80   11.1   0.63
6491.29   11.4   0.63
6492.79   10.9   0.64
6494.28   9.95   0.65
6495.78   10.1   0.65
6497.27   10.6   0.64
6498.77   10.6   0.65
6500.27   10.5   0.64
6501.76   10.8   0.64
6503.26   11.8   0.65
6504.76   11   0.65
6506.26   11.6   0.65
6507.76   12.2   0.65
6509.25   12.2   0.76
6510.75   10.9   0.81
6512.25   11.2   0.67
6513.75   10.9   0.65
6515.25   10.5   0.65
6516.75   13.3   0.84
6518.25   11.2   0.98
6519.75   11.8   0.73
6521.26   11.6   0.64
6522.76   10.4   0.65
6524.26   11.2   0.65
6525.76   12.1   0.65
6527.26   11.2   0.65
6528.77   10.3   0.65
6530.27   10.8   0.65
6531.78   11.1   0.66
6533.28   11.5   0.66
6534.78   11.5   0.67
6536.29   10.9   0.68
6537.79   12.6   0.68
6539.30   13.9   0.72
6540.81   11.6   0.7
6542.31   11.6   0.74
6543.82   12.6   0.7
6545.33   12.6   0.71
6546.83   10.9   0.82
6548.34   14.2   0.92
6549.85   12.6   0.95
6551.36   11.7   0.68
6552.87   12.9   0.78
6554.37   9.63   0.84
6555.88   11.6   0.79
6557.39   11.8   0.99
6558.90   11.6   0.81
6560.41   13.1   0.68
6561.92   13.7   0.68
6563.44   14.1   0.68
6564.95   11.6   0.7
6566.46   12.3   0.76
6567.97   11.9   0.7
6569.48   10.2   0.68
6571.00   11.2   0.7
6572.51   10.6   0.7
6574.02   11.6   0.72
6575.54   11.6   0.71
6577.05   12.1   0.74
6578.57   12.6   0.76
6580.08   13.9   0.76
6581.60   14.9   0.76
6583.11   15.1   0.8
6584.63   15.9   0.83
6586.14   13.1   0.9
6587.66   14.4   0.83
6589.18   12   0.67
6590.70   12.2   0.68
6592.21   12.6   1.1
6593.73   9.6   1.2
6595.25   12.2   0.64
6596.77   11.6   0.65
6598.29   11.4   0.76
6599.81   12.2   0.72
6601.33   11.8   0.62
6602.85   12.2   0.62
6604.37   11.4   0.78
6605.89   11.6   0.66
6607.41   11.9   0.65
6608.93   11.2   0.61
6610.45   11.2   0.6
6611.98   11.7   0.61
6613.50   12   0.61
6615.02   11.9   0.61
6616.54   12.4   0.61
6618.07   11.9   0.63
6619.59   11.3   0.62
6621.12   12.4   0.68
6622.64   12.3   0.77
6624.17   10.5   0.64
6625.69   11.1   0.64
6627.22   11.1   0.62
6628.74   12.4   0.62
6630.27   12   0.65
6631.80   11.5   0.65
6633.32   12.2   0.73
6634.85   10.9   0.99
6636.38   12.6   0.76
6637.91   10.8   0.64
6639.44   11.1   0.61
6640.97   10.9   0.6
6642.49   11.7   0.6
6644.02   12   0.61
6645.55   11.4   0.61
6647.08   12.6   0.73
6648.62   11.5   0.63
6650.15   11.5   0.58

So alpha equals -2.8 Ang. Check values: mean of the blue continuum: 11.7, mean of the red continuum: 11.8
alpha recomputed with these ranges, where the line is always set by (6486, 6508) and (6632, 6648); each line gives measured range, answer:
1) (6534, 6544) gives -0.9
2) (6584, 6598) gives -1.5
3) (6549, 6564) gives -1.5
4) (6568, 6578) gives 0.0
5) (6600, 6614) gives -0.3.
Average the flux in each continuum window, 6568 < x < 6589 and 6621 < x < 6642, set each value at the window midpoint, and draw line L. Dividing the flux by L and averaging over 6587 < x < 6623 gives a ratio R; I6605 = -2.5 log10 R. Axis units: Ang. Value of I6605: 0.03 mag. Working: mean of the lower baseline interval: 12.8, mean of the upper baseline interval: 11.5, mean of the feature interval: 11.9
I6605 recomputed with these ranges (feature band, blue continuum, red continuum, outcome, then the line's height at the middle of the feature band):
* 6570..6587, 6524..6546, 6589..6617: -0.11 mag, 11.7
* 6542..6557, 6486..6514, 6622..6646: -0.08 mag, 11.2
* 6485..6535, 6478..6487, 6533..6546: 0.05 mag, 11.7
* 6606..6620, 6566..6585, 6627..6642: 0.02 mag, 11.9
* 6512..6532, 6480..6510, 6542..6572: 0.03 mag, 11.5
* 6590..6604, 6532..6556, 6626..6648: 0.01 mag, 11.8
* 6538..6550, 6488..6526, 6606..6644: -0.11 mag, 11.3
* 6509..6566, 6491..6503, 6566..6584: -0.03 mag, 11.5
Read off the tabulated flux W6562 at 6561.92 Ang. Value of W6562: 13.7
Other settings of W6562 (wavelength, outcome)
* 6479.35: 11.1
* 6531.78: 11.1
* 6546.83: 10.9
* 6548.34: 14.2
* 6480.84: 11.9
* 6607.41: 11.9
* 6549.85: 12.6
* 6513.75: 10.9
